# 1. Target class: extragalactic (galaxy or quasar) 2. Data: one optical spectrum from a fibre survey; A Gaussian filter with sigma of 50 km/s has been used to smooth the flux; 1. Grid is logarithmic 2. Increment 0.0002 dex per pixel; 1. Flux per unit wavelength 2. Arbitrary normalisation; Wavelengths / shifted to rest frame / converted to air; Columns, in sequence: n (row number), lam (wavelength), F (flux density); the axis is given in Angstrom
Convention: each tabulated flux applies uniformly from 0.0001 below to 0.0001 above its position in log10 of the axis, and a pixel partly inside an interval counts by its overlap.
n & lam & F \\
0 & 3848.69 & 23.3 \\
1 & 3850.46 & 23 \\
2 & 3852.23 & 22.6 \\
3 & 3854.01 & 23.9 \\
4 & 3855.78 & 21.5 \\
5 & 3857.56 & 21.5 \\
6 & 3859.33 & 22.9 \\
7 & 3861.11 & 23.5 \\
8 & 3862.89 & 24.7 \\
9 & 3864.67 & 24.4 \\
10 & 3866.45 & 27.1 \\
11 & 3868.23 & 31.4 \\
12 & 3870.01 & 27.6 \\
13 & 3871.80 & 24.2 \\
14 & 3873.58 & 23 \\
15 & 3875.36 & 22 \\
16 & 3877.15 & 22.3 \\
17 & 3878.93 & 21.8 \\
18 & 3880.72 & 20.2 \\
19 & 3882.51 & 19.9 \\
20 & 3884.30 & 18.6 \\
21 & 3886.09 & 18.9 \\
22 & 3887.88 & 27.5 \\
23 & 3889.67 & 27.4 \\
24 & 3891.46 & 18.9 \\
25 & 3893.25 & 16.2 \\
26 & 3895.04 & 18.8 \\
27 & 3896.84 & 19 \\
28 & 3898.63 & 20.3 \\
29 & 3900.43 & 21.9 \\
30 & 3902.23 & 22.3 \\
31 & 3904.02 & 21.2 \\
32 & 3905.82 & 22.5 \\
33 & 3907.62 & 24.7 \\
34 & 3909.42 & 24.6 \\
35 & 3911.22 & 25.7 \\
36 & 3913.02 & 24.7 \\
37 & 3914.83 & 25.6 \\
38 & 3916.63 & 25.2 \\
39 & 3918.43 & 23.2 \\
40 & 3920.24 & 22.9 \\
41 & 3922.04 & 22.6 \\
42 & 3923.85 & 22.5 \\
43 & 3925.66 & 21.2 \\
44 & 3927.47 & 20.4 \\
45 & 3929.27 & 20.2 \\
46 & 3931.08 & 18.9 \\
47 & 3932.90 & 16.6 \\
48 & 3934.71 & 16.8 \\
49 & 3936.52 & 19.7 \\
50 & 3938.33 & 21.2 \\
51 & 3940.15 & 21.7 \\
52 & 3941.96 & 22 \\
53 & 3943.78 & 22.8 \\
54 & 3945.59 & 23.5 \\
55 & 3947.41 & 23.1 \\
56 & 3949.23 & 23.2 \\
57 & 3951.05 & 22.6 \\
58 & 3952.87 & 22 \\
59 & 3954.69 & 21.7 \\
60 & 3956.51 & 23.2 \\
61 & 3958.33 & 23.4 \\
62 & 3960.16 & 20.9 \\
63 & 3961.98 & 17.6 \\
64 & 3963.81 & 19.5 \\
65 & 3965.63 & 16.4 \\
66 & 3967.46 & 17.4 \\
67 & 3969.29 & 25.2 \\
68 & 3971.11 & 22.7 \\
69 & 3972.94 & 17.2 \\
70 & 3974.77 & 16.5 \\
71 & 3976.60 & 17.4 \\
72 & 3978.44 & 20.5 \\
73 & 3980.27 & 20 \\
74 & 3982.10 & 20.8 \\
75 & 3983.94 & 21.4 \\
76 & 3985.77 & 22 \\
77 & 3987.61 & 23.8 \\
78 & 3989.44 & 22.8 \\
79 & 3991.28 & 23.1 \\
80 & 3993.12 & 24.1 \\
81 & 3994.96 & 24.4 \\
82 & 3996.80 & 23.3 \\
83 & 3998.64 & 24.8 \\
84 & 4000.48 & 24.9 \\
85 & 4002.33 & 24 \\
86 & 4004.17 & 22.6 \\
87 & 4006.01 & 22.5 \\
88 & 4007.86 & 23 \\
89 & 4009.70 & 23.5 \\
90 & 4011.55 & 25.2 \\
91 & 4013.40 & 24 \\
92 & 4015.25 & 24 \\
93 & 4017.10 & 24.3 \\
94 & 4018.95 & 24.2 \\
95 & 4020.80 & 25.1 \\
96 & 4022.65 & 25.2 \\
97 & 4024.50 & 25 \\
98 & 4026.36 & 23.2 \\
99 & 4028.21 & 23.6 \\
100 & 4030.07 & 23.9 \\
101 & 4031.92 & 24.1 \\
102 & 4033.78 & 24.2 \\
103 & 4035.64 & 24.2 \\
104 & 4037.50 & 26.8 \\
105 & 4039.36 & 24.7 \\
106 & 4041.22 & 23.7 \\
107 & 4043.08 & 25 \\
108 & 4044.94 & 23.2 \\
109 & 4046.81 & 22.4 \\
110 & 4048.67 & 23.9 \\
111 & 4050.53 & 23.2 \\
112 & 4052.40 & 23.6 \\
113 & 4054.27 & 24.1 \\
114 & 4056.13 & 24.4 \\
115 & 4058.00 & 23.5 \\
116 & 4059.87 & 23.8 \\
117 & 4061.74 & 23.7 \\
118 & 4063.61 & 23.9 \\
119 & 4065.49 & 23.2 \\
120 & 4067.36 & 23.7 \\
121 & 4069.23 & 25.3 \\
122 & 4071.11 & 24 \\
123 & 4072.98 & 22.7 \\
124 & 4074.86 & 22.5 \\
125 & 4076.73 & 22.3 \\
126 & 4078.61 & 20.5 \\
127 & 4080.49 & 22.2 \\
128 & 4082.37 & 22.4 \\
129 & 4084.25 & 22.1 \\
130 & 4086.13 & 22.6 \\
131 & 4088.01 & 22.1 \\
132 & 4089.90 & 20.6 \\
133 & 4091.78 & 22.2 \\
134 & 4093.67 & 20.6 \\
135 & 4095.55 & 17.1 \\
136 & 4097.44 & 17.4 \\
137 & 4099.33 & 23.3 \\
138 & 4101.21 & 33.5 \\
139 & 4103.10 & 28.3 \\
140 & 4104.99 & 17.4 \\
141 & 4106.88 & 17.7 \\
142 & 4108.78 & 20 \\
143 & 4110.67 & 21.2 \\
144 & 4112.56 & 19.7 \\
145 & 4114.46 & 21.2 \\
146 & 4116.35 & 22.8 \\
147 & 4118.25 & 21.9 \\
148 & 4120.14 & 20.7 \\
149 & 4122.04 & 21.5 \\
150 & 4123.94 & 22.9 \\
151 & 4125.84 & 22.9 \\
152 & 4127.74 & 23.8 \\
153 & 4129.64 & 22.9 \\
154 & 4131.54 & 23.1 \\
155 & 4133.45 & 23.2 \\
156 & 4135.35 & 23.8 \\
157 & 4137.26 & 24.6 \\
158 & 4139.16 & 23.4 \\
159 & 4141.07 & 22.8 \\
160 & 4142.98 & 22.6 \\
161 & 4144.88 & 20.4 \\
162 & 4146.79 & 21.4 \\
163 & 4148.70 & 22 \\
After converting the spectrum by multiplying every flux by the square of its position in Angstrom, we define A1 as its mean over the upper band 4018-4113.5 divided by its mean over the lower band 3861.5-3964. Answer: 1.12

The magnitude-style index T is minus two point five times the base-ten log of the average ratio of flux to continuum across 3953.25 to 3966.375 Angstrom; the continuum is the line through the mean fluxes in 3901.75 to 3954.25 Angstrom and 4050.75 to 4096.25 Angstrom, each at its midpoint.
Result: 0.09 mag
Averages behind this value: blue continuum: 22.2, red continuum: 22.7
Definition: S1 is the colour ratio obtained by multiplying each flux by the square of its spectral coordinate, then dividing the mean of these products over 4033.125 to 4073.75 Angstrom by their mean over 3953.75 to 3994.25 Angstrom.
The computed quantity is 1.20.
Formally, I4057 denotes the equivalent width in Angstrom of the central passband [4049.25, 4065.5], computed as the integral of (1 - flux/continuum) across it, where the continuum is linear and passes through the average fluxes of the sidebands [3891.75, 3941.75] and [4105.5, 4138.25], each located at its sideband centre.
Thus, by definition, -1.5 Angstrom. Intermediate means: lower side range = 21.5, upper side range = 21.9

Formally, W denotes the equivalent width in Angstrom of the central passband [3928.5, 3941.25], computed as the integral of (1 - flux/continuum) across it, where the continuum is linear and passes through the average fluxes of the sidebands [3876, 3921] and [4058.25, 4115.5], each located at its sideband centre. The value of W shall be 1.6 Angstrom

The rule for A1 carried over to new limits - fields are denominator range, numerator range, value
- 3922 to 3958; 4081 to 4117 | 1.10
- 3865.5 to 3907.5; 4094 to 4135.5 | 1.11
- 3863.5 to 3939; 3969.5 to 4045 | 1.10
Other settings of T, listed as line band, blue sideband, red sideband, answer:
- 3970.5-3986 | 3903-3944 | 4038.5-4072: 0.16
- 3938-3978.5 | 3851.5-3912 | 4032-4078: 0.11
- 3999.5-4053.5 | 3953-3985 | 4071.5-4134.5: -0.15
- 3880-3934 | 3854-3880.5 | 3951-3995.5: 0.06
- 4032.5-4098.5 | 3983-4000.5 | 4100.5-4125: -0.01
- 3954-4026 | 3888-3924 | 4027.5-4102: 0.03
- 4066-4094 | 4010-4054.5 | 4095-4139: 0.03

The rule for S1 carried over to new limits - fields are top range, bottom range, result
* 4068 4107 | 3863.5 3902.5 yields 1.10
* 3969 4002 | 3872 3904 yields 1.09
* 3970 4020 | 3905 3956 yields 1.05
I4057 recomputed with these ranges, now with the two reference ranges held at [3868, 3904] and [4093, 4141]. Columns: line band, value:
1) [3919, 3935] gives 1.1 Angstrom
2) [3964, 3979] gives 2.0 Angstrom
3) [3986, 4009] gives -1.6 Angstrom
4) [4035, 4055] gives -1.8 Angstrom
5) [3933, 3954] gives 0.5 Angstrom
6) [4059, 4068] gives -0.6 Angstrom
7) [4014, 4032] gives -1.8 Angstrom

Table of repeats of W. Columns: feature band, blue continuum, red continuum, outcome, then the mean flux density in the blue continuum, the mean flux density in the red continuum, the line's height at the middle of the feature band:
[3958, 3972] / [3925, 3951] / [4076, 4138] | 0.5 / 20.9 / 22.1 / 21.1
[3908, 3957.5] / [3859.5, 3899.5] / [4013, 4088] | 1.7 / 22.6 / 23.7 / 23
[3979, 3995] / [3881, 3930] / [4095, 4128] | -0.2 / 22.1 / 21.9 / 22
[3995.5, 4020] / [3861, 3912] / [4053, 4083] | -0.8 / 22.8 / 23.3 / 23.1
